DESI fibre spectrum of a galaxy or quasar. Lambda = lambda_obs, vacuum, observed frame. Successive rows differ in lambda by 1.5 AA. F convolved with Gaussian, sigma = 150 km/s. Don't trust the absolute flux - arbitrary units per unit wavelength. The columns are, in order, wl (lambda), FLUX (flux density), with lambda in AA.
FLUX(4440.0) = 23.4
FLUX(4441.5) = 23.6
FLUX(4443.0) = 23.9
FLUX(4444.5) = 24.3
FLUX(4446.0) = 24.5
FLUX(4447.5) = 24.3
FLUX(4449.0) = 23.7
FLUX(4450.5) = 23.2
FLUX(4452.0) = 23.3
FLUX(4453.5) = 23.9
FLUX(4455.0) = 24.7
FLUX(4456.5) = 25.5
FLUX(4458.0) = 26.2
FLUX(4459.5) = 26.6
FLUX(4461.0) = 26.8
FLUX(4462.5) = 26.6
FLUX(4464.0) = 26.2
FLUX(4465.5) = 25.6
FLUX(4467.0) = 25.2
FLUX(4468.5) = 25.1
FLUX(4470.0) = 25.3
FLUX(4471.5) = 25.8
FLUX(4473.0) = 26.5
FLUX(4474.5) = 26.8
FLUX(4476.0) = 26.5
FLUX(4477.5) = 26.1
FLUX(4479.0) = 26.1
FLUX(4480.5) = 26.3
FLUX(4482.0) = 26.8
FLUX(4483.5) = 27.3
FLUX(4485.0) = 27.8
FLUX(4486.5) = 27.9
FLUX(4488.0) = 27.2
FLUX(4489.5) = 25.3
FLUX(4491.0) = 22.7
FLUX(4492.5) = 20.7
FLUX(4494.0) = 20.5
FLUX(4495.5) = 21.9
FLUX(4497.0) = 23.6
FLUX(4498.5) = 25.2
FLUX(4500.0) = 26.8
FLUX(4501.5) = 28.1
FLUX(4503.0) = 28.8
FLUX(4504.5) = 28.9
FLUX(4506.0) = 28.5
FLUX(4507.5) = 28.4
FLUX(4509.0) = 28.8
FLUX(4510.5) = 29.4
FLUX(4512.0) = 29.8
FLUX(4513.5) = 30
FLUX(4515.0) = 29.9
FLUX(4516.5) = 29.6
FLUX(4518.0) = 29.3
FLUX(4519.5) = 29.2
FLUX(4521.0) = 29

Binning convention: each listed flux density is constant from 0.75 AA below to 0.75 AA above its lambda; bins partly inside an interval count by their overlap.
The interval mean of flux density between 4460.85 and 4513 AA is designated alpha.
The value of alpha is 26.3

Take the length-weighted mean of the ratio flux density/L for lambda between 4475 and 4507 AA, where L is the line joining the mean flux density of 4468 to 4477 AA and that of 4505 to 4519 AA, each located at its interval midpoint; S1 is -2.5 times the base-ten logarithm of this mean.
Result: 0.07 mag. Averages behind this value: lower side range 26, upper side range 29.3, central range 25.9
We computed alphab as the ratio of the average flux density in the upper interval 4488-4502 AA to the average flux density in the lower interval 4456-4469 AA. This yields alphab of 0.92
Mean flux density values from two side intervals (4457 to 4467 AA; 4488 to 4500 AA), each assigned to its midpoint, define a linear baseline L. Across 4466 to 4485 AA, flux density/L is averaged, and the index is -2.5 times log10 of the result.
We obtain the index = -0.05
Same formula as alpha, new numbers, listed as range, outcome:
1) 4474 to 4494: 25.7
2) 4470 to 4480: 26.2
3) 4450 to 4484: 25.8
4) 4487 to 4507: 25.3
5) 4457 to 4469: 26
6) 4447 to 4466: 25.1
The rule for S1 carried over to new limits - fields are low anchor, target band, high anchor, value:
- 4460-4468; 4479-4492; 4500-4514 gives 0.05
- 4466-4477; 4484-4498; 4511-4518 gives 0.14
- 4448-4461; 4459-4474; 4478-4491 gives -0.02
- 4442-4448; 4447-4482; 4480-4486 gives 0.01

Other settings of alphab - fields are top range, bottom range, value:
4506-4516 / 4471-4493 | 1.13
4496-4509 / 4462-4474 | 1.06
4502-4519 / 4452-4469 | 1.14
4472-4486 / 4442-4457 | 1.11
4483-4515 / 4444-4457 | 1.10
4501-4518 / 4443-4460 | 1.19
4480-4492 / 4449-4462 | 1.05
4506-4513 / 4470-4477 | 1.11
